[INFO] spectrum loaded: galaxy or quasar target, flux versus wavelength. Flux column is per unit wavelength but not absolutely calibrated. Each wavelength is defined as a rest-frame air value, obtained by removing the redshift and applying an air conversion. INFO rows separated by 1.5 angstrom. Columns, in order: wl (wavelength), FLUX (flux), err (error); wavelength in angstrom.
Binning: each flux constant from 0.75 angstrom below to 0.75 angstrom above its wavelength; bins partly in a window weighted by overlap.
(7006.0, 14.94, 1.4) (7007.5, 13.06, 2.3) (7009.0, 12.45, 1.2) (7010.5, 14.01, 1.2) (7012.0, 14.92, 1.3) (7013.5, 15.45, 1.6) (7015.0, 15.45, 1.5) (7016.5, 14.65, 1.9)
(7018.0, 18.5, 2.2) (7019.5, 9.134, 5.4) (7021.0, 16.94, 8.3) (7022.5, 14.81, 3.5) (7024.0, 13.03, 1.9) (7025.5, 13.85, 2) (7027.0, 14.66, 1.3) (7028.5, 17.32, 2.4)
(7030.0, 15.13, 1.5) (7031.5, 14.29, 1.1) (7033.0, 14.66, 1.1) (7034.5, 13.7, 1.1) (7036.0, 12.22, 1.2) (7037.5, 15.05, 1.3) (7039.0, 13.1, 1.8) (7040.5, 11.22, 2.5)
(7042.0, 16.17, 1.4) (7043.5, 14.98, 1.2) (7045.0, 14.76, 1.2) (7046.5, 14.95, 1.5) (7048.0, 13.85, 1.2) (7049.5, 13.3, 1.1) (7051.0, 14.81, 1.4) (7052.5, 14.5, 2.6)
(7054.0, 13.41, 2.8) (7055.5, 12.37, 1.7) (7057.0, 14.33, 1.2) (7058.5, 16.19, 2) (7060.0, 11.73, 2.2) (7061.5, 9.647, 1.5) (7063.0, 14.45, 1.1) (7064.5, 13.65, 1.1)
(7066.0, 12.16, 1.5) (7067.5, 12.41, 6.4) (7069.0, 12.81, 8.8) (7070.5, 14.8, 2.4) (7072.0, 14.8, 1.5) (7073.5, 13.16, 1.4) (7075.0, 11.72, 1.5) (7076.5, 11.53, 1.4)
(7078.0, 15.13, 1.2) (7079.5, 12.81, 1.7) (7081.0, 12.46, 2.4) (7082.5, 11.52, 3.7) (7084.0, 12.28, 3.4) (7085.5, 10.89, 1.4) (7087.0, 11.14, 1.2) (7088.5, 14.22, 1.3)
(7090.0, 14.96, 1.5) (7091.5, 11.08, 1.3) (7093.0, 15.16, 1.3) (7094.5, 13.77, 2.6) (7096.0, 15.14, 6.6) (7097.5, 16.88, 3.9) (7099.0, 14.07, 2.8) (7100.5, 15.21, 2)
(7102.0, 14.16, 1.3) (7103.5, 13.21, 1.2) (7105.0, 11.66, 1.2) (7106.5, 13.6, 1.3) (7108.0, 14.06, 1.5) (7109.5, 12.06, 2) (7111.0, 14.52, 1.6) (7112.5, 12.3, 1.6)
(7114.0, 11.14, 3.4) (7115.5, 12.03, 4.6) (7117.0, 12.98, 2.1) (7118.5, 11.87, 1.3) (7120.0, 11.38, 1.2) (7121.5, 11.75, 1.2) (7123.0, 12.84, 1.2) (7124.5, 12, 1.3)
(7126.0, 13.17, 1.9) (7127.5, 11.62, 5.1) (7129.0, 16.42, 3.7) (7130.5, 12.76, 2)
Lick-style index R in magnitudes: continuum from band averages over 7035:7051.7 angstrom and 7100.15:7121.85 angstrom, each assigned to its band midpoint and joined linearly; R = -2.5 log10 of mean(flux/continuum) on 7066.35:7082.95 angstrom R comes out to 0.035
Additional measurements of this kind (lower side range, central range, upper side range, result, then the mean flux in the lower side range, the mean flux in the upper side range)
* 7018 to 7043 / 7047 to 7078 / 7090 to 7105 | 0.07 mag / 14.2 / 14.2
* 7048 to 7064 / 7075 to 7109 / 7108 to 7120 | -0.04 mag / 13.5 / 12.5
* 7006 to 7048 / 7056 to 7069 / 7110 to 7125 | 0.04 mag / 14.4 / 12.3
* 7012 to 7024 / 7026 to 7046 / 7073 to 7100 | 0.00 mag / 14.9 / 13.2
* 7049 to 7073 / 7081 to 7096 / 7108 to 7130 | 0.01 mag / 13.5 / 12.6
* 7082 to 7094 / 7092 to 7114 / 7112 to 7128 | -0.12 mag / 12.7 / 12.1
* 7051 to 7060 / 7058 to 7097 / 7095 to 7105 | 0.10 mag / 14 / 14.5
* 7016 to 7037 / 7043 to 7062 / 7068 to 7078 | 0.00 mag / 14.5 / 13.3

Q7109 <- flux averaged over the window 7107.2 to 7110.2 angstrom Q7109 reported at 13.1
